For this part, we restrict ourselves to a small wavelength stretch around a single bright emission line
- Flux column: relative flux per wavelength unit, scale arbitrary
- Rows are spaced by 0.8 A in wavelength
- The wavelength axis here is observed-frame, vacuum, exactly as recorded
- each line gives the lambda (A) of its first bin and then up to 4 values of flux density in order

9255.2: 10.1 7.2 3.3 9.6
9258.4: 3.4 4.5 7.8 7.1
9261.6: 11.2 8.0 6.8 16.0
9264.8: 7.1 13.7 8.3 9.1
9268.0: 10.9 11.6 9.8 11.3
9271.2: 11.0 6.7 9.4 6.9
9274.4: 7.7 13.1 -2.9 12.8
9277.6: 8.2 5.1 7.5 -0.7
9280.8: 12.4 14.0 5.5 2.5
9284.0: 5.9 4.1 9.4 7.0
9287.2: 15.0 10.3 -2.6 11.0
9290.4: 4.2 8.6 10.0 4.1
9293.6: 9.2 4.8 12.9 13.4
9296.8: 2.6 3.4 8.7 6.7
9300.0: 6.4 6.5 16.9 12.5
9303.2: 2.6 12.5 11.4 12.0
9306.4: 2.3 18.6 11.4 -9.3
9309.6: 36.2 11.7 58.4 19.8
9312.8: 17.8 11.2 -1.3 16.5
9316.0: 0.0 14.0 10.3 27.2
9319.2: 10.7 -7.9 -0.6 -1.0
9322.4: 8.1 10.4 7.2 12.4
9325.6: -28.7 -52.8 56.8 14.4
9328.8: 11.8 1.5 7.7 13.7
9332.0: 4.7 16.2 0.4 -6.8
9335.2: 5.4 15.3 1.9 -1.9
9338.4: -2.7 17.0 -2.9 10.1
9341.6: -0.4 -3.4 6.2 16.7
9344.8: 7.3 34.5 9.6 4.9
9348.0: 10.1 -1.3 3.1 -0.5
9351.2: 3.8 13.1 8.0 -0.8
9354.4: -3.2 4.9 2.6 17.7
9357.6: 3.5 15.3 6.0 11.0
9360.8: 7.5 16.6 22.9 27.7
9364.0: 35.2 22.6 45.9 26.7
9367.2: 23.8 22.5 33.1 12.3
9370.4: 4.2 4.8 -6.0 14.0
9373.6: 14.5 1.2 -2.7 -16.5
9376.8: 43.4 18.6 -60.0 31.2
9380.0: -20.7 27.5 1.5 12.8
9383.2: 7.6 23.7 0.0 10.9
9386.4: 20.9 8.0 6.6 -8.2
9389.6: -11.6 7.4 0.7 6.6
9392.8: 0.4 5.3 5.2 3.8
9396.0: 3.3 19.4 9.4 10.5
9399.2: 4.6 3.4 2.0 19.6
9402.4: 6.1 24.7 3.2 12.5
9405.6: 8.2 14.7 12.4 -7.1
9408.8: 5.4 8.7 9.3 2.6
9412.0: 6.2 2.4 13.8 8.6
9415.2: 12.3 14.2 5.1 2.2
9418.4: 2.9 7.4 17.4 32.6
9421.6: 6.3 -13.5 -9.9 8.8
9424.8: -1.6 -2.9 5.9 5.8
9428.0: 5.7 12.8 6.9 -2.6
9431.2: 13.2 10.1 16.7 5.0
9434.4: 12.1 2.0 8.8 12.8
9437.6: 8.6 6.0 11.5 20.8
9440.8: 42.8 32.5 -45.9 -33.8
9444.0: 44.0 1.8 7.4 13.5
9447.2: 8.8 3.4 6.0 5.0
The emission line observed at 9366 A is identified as H-beta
